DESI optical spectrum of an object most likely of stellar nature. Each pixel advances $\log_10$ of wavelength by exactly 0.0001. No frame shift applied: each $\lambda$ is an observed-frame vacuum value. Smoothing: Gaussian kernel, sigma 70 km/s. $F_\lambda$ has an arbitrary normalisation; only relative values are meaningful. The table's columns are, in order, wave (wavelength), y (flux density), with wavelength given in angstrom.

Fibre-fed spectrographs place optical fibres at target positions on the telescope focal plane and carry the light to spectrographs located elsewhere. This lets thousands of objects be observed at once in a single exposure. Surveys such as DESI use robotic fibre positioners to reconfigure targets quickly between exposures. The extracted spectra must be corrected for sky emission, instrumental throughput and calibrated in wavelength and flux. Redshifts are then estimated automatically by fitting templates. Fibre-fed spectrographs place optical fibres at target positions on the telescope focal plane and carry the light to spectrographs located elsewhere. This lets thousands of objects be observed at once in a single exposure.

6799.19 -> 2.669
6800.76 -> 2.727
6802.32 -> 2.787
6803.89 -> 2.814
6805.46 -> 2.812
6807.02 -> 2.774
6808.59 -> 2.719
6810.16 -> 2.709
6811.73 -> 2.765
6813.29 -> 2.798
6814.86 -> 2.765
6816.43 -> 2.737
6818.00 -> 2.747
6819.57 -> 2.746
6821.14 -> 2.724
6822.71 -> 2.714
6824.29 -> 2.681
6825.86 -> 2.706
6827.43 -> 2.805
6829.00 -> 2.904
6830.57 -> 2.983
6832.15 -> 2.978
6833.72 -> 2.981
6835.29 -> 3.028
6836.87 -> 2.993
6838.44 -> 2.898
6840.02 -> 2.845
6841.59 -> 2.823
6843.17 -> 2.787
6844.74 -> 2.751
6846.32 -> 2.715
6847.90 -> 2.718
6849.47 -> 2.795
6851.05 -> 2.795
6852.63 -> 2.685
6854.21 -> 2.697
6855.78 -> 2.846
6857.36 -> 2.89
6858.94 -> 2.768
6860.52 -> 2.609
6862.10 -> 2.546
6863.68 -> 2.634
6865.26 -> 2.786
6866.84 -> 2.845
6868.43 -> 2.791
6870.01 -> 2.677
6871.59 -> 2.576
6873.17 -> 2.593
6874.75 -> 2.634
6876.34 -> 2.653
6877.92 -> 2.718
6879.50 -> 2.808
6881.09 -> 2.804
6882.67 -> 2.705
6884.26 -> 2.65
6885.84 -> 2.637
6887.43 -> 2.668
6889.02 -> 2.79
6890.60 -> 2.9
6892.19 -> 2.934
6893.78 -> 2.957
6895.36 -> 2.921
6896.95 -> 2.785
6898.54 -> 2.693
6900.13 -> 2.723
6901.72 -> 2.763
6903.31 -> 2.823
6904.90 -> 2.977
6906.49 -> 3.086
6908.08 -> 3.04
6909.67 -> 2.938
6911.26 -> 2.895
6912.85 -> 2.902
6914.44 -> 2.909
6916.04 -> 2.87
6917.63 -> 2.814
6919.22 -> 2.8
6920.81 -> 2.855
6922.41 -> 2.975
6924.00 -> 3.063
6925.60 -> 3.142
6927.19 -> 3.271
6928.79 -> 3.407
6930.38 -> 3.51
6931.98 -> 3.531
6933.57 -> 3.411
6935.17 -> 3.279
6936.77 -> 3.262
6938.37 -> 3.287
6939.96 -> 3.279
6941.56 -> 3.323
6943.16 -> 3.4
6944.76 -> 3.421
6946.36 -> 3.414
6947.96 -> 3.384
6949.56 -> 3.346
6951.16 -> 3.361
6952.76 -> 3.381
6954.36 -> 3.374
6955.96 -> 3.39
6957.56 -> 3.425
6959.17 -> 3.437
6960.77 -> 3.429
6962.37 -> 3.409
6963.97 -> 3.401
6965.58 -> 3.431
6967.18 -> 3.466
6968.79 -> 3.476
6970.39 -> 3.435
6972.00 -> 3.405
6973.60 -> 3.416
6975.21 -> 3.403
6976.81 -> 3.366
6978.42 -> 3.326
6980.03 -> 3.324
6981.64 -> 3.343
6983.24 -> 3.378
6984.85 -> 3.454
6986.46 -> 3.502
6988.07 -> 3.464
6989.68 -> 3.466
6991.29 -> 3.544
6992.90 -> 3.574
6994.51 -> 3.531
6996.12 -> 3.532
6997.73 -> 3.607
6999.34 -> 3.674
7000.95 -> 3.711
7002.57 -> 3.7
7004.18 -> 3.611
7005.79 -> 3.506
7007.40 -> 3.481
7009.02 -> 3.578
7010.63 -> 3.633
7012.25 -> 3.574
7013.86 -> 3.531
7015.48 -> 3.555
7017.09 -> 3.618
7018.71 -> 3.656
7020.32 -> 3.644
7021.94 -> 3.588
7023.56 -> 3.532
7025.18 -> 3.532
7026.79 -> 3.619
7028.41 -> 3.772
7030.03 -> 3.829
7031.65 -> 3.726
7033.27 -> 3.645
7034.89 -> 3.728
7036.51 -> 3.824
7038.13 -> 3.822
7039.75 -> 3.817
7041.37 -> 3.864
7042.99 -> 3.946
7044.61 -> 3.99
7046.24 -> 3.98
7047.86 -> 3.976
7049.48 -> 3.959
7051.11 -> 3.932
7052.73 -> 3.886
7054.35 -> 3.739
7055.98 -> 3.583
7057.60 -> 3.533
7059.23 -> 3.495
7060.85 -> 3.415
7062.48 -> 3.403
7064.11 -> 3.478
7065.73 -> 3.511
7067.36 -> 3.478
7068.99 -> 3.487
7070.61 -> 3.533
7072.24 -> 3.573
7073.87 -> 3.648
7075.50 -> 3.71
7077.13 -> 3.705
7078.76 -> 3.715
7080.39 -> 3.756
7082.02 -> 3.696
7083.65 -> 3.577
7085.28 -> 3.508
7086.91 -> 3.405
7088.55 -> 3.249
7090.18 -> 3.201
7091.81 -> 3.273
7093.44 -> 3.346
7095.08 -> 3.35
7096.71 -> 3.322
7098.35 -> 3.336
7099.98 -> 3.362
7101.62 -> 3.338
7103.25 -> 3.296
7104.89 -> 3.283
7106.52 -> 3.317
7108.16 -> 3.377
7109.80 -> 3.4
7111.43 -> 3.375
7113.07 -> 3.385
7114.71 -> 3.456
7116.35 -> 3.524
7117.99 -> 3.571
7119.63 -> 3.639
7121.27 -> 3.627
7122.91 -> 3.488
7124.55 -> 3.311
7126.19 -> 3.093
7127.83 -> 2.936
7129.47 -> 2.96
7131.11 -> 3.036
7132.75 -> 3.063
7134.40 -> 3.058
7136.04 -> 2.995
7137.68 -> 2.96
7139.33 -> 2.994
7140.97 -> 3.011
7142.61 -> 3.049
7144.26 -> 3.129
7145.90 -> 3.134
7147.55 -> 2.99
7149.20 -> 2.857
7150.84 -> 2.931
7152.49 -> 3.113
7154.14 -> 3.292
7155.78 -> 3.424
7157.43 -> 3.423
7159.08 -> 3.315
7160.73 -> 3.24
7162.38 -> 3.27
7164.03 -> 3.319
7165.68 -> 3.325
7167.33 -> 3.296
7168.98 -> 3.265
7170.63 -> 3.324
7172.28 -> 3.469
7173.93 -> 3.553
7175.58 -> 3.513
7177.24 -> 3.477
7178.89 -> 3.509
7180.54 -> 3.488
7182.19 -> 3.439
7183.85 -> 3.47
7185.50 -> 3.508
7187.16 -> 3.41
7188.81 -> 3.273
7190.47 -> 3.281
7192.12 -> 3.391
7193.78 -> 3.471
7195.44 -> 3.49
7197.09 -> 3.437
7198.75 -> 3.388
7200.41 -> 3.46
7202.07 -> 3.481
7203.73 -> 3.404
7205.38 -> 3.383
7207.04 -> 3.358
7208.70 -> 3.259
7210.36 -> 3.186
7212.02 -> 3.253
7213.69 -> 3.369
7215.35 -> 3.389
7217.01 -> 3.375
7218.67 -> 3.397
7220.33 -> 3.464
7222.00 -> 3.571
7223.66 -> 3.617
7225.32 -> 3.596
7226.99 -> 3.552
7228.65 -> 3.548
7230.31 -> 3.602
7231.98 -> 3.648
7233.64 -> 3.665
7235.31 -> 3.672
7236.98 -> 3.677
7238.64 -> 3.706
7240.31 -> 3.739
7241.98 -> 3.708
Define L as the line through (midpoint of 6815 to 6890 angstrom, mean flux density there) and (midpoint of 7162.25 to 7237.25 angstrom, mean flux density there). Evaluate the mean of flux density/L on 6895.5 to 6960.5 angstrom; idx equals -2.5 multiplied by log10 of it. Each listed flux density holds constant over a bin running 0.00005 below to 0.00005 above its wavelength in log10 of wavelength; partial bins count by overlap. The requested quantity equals -0.08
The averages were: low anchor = 2.76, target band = 3.15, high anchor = 3.44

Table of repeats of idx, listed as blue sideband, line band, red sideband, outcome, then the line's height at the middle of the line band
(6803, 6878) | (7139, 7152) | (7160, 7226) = 0.10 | 3.32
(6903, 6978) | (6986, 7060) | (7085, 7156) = -0.13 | 3.25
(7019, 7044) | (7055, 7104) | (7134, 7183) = 0.02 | 3.54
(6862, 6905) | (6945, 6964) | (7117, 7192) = -0.18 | 2.88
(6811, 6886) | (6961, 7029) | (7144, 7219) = -0.17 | 3.02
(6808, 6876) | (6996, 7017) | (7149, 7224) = -0.18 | 3.06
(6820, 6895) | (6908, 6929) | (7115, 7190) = -0.04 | 2.88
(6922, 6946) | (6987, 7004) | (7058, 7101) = -0.06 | 3.38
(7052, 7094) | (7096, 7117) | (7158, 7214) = 0.04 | 3.49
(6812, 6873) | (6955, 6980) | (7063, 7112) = -0.10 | 3.12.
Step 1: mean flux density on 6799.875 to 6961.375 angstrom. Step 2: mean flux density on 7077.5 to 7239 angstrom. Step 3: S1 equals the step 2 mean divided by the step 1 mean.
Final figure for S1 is 1.15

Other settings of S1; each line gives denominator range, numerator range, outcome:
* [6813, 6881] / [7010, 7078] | 1.33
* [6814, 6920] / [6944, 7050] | 1.27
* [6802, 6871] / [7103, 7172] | 1.16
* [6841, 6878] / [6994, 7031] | 1.33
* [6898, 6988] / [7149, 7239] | 1.05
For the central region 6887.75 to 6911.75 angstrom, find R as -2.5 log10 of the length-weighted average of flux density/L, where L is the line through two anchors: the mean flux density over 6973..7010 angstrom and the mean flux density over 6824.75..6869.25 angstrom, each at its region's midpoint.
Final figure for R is 0.07 mag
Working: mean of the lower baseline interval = 2.81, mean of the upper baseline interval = 3.5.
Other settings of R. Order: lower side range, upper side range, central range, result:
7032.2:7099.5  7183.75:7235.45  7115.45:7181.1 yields 0.087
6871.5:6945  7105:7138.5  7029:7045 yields -0.206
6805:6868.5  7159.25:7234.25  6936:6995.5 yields -0.132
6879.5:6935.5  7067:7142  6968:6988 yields -0.103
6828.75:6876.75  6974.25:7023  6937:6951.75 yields -0.034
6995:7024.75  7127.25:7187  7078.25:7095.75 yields -0.017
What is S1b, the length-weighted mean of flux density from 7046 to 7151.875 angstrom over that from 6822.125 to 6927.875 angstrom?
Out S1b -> 1.20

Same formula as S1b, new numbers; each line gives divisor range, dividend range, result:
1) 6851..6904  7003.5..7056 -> 1.36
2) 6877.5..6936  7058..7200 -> 1.14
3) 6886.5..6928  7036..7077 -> 1.28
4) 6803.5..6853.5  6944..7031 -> 1.25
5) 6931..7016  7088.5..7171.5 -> 0.94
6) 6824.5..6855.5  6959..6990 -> 1.21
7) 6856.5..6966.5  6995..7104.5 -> 1.19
